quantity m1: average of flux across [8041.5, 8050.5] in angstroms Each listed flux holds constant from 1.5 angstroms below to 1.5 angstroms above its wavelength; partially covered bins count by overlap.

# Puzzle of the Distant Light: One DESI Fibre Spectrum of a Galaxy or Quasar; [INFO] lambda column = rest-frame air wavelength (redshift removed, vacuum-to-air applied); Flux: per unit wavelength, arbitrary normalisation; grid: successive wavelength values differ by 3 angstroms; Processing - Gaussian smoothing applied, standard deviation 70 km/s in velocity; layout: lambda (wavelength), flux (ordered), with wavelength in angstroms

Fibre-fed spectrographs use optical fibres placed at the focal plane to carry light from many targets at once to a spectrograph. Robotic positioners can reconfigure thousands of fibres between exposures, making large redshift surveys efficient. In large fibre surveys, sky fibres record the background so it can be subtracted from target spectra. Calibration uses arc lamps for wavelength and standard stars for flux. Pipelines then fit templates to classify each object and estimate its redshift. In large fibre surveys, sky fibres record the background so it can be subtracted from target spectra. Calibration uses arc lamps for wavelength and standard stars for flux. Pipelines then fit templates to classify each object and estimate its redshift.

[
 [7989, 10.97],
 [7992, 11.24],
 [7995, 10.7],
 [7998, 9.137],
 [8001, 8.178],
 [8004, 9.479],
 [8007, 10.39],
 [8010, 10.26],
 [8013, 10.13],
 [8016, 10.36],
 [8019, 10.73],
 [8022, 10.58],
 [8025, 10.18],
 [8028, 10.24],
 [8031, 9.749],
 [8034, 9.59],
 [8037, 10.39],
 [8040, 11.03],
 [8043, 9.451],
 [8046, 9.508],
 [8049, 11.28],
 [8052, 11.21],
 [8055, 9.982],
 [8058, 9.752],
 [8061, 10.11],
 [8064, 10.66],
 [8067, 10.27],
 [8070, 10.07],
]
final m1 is 10.1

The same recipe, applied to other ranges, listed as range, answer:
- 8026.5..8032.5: 9.99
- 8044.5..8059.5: 10.3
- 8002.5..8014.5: 10.1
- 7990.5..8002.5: 9.81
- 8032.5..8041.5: 10.3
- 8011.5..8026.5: 10.4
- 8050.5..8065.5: 10.3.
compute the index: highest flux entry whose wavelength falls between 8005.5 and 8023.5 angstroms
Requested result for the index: 10.73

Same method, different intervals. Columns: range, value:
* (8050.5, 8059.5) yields 11.21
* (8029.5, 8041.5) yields 11.03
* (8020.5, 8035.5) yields 10.58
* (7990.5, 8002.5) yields 11.24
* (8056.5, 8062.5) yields 10.11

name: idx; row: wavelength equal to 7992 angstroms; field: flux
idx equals 11.24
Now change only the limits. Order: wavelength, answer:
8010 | 10.26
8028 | 10.24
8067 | 10.27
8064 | 10.66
